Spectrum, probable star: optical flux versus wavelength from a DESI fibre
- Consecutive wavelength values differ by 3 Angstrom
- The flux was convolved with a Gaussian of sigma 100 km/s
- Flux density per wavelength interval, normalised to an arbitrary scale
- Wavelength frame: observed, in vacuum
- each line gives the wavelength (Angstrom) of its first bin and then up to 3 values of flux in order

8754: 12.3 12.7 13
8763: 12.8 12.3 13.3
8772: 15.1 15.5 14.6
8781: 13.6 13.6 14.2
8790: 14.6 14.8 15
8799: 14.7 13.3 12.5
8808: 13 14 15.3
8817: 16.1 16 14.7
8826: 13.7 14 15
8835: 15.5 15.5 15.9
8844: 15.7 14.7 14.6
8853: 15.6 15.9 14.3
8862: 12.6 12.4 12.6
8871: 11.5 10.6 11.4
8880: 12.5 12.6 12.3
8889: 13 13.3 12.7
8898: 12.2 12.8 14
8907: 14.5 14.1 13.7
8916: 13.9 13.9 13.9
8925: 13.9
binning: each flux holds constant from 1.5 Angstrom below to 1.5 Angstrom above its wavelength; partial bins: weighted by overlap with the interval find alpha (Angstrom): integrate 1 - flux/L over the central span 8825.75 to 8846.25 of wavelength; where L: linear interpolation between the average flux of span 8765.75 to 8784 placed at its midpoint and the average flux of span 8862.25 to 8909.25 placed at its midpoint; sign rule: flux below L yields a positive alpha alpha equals -2.8 Angstrom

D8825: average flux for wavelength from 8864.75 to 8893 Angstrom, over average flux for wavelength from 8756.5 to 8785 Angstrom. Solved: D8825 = 0.89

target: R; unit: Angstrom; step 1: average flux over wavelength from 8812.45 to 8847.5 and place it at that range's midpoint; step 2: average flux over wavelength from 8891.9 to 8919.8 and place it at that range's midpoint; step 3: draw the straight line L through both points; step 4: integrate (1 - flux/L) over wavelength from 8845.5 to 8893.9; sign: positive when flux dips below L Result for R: 4.1 Angstrom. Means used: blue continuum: 15.2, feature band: 13.1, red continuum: 13.5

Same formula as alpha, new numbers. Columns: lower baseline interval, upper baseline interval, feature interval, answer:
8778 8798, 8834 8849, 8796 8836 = 1.2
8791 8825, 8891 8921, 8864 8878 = 2.2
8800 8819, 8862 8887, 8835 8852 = -3.0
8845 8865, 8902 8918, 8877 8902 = 2.8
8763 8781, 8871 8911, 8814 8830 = -1.8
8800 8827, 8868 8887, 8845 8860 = -2.6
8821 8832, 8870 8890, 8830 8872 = -3.7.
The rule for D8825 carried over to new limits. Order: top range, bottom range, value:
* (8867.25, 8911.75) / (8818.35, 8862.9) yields 0.85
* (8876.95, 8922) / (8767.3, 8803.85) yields 0.92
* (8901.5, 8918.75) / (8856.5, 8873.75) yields 1.10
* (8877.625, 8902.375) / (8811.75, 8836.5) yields 0.84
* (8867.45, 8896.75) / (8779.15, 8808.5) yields 0.88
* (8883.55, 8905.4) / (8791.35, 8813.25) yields 0.92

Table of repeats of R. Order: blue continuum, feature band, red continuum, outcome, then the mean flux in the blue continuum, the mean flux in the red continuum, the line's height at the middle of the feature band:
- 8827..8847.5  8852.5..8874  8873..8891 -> 0.3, 15.2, 12.1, 13.4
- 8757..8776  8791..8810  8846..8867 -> -0.1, 13.5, 14.2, 13.8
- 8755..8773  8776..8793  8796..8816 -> -0.9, 13.1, 13.9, 13.5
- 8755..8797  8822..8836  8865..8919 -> -1.2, 13.9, 12.8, 13.4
